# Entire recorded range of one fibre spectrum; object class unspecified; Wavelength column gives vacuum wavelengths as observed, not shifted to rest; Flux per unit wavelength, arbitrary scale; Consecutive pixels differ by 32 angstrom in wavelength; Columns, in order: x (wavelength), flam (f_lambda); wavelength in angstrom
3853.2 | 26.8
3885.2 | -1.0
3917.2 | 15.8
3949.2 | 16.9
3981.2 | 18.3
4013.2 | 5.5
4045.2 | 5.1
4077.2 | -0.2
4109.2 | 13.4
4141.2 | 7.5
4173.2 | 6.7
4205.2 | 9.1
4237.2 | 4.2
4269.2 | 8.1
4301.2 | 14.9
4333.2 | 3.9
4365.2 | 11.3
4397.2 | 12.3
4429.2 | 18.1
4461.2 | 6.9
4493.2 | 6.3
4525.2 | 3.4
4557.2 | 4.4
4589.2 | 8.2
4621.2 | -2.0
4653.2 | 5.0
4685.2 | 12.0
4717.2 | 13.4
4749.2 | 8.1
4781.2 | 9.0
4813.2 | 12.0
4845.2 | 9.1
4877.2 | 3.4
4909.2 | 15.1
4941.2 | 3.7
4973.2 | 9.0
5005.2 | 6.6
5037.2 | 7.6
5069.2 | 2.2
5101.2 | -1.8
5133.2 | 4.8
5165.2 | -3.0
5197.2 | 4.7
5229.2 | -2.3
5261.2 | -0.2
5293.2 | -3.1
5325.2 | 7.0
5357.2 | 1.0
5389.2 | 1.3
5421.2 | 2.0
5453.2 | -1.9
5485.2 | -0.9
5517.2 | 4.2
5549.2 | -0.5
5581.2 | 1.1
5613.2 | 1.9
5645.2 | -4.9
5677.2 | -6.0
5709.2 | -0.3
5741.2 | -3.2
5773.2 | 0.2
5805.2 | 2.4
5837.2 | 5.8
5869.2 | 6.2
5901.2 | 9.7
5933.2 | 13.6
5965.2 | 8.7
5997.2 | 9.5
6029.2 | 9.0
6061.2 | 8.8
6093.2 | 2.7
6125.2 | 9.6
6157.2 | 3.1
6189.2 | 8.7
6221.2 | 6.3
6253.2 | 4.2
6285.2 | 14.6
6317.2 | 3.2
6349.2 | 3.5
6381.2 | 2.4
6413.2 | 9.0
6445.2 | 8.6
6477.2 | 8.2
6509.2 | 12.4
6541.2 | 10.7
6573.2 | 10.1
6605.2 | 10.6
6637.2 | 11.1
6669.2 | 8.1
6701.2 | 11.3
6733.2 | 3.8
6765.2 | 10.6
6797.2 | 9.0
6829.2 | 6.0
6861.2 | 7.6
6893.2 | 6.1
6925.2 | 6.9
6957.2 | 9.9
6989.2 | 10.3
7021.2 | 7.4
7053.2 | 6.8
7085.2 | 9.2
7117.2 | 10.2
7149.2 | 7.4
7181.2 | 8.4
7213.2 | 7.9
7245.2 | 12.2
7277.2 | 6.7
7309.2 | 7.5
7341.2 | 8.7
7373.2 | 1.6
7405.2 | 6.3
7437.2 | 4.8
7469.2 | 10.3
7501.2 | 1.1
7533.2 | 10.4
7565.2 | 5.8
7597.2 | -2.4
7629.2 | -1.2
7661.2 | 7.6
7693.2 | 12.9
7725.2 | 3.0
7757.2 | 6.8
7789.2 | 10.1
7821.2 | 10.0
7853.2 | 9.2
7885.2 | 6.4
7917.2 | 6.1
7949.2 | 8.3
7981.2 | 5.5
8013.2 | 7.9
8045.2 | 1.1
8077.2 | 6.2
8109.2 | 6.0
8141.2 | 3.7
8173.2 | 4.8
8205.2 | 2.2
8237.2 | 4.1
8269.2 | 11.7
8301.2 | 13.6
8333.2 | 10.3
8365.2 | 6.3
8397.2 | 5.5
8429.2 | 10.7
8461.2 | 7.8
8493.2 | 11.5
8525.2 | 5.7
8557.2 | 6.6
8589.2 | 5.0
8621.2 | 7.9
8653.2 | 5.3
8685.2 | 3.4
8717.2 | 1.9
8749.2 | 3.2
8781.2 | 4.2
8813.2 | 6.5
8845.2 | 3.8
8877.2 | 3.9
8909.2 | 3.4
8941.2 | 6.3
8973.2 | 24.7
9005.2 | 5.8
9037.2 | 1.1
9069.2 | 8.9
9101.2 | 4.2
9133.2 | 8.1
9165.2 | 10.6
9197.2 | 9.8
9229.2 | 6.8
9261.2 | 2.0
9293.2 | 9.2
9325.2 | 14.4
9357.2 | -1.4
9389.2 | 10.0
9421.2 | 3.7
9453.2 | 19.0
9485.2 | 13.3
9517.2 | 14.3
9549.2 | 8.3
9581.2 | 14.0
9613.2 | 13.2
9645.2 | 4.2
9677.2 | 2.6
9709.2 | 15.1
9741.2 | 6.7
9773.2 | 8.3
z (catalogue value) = 1.40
